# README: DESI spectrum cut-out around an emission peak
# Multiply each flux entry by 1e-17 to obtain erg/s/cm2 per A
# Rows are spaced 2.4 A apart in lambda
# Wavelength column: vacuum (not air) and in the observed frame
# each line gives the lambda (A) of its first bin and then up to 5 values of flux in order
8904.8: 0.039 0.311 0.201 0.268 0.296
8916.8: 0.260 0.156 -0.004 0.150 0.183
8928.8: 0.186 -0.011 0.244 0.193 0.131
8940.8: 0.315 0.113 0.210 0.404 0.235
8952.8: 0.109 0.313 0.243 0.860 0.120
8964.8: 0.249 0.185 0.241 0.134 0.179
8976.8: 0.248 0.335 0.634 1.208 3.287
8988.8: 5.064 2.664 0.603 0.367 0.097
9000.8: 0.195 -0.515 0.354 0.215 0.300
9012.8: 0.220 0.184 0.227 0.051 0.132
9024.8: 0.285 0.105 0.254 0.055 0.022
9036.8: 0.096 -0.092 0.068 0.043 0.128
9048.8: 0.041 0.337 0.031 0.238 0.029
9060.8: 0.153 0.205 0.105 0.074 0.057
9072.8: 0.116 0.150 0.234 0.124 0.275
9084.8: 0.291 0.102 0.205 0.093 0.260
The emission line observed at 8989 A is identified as H-beta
